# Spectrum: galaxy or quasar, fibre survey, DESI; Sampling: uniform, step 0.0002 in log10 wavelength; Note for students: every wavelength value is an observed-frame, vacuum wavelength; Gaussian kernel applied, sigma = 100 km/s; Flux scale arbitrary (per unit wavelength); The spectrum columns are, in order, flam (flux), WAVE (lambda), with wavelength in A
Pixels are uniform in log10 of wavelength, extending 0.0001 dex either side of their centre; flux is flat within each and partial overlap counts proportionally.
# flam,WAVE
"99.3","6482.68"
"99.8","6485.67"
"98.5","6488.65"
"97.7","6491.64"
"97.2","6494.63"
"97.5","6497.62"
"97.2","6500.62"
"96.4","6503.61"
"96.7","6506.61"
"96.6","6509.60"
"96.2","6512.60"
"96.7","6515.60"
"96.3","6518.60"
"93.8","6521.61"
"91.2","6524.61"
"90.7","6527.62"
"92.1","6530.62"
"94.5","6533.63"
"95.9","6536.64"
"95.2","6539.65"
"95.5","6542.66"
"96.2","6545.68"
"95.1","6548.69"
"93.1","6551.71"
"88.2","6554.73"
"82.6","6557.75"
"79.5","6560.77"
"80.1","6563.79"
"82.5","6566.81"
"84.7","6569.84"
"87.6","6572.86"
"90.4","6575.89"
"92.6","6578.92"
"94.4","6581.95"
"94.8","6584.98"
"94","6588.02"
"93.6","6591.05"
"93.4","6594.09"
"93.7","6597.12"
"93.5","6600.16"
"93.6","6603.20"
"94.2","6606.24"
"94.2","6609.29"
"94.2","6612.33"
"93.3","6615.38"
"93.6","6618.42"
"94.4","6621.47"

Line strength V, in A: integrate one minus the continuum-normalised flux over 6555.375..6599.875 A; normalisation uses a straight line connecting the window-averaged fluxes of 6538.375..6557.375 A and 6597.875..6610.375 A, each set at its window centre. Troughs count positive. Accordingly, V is 2.2 A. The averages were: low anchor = 93.2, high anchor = 93.8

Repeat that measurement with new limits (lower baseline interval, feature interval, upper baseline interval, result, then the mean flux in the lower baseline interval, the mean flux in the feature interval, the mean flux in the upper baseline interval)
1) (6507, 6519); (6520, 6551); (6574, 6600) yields 0.50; 96.5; 94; 93.3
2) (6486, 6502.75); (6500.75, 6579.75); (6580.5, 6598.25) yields 3.57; 97.8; 91.6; 94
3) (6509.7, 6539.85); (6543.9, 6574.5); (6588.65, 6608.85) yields 2.28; 94.3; 87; 93.7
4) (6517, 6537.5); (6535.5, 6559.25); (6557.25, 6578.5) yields -0.98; 93.4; 92.7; 84.4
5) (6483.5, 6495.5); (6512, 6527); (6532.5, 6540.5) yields 0.29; 98.4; 94.5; 95.2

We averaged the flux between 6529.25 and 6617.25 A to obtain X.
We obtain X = 91.5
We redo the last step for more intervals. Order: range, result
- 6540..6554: 94.6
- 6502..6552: 94.9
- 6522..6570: 90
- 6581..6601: 93.9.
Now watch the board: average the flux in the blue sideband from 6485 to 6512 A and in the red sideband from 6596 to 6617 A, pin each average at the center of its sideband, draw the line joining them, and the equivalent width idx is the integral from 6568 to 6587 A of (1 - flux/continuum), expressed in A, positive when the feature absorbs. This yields 0.82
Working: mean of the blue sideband 97.4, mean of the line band 90.7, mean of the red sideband 93.8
